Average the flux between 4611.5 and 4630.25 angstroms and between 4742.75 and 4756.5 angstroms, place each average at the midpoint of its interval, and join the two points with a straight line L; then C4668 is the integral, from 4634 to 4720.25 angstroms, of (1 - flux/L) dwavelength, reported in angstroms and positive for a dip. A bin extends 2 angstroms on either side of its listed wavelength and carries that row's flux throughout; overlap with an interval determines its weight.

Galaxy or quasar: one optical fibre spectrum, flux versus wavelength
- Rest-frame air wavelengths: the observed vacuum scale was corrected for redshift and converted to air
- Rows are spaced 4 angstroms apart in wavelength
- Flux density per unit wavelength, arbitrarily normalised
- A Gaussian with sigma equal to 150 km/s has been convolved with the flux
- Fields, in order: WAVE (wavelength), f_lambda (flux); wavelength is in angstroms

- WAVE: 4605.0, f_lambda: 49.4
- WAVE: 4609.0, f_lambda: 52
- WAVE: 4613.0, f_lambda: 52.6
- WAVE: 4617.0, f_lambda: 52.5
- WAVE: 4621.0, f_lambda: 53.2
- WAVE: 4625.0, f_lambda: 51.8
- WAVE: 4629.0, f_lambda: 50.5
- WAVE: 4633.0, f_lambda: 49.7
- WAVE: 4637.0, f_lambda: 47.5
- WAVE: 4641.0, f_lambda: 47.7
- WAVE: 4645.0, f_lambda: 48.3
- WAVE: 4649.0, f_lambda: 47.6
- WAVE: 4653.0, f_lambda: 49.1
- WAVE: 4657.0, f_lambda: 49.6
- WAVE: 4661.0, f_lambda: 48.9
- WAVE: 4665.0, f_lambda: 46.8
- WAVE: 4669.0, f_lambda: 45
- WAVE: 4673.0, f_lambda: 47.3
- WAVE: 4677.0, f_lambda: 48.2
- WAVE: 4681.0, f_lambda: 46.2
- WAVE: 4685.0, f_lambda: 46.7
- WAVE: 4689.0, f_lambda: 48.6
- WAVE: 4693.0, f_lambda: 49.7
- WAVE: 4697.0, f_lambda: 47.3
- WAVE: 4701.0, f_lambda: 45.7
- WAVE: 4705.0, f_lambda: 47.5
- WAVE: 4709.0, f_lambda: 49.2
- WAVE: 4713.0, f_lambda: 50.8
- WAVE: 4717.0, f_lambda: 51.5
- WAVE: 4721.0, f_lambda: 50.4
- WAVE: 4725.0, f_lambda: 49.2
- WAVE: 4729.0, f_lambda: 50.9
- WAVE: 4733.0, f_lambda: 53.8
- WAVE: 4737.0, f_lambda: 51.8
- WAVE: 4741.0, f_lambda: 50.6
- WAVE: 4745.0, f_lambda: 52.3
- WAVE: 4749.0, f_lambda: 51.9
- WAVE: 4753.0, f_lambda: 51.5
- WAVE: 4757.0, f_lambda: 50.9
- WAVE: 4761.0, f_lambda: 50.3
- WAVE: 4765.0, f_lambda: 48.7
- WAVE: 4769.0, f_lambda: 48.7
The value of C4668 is 6.4 angstroms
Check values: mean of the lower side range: 52.2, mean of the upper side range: 51.8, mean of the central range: 48.1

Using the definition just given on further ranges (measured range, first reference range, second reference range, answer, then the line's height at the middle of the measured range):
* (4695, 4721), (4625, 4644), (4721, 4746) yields 1.00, 50.8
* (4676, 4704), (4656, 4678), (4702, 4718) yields 0.61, 48.5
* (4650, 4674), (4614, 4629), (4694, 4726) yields 1.40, 50.7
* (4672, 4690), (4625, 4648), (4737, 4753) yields 0.97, 50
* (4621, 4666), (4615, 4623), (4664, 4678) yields 0.77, 50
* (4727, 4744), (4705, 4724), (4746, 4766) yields -0.45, 50.5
